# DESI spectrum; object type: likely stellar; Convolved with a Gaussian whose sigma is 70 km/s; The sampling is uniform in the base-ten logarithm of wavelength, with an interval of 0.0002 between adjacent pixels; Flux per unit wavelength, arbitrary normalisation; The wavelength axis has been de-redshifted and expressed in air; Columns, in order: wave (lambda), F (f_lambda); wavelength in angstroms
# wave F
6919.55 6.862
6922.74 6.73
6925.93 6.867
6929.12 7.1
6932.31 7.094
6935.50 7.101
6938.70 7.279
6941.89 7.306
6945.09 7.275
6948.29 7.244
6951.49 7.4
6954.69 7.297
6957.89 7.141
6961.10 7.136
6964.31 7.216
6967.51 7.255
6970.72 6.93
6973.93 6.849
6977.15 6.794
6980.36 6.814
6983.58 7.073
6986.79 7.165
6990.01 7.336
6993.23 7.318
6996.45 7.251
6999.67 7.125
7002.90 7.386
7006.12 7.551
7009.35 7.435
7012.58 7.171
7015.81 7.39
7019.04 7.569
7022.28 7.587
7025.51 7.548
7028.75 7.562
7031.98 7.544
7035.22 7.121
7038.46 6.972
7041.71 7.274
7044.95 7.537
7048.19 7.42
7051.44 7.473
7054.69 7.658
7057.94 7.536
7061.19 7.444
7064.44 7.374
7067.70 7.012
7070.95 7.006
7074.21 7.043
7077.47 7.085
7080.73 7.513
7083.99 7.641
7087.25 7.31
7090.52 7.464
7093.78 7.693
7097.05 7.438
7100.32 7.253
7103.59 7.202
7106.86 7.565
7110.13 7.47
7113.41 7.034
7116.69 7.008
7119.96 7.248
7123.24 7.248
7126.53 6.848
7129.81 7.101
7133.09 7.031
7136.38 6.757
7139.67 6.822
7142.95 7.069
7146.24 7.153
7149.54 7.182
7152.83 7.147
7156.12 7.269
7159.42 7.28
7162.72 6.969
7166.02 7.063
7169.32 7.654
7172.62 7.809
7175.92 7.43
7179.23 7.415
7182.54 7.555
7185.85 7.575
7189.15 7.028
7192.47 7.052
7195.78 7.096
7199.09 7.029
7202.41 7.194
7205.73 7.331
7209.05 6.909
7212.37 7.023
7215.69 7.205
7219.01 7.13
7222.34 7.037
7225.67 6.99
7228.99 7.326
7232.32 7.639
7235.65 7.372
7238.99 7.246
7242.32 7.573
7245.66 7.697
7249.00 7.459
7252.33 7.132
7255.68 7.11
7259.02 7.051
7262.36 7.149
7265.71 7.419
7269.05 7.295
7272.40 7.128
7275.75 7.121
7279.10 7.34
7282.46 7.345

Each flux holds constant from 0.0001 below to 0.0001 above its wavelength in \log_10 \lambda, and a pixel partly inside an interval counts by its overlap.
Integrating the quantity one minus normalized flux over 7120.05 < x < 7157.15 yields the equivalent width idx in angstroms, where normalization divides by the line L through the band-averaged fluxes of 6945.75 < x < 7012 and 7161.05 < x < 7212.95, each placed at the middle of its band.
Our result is 0.9 angstroms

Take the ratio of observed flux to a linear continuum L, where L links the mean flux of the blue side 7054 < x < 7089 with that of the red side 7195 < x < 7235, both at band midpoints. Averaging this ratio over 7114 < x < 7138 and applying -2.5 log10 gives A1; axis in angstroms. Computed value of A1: 0.03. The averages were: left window 7.32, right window 7.17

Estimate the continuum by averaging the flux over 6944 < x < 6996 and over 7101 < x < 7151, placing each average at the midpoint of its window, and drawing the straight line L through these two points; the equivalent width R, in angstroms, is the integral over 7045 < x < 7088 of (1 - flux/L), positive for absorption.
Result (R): -1.4 angstroms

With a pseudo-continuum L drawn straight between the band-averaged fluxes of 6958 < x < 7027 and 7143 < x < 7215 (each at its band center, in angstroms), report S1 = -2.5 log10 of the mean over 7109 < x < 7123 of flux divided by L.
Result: 0.01 mag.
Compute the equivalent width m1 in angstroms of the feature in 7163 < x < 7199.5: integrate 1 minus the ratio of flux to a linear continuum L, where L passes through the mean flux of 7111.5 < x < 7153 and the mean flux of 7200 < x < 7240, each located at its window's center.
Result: -1.0 angstroms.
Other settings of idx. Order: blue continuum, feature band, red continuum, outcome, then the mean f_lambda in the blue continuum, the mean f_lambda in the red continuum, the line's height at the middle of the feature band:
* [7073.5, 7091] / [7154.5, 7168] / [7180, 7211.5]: 0.16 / 7.35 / 7.2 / 7.24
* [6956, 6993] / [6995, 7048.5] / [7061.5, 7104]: -1.47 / 7.08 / 7.32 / 7.18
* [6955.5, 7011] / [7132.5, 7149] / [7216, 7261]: 0.60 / 7.17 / 7.29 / 7.24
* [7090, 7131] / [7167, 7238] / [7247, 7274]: -0.30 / 7.27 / 7.22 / 7.24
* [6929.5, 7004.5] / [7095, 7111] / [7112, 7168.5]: -0.66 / 7.16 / 7.08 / 7.1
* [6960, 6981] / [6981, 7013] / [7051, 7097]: -0.77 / 7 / 7.37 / 7.1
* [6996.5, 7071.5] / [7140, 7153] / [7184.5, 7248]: 0.33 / 7.38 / 7.24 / 7.29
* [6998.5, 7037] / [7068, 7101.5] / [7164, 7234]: 0.12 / 7.42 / 7.26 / 7.36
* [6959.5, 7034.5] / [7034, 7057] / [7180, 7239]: -0.35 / 7.26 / 7.21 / 7.25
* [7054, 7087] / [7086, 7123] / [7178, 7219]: -0.22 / 7.32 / 7.2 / 7.29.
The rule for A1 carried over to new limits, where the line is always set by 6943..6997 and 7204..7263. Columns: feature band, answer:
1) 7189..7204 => 0.02 mag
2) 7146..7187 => -0.02 mag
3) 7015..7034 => -0.05 mag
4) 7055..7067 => -0.04 mag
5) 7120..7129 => 0.02 mag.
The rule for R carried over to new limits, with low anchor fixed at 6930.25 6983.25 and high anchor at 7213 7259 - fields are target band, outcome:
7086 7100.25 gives -0.5 angstroms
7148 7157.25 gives 0.1 angstroms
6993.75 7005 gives -0.2 angstroms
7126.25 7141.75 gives 0.7 angstroms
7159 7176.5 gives -0.3 angstroms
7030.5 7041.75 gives -0.1 angstroms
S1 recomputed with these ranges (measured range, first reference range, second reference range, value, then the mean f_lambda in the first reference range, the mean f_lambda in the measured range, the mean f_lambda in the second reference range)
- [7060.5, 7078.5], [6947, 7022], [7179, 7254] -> 0.01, 7.22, 7.15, 7.26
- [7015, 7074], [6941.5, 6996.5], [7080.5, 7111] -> -0.01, 7.15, 7.38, 7.45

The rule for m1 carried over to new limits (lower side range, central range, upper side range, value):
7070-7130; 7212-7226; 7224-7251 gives 0.57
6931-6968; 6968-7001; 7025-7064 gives 1.03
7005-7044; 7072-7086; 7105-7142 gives -0.14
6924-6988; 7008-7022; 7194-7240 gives -0.55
